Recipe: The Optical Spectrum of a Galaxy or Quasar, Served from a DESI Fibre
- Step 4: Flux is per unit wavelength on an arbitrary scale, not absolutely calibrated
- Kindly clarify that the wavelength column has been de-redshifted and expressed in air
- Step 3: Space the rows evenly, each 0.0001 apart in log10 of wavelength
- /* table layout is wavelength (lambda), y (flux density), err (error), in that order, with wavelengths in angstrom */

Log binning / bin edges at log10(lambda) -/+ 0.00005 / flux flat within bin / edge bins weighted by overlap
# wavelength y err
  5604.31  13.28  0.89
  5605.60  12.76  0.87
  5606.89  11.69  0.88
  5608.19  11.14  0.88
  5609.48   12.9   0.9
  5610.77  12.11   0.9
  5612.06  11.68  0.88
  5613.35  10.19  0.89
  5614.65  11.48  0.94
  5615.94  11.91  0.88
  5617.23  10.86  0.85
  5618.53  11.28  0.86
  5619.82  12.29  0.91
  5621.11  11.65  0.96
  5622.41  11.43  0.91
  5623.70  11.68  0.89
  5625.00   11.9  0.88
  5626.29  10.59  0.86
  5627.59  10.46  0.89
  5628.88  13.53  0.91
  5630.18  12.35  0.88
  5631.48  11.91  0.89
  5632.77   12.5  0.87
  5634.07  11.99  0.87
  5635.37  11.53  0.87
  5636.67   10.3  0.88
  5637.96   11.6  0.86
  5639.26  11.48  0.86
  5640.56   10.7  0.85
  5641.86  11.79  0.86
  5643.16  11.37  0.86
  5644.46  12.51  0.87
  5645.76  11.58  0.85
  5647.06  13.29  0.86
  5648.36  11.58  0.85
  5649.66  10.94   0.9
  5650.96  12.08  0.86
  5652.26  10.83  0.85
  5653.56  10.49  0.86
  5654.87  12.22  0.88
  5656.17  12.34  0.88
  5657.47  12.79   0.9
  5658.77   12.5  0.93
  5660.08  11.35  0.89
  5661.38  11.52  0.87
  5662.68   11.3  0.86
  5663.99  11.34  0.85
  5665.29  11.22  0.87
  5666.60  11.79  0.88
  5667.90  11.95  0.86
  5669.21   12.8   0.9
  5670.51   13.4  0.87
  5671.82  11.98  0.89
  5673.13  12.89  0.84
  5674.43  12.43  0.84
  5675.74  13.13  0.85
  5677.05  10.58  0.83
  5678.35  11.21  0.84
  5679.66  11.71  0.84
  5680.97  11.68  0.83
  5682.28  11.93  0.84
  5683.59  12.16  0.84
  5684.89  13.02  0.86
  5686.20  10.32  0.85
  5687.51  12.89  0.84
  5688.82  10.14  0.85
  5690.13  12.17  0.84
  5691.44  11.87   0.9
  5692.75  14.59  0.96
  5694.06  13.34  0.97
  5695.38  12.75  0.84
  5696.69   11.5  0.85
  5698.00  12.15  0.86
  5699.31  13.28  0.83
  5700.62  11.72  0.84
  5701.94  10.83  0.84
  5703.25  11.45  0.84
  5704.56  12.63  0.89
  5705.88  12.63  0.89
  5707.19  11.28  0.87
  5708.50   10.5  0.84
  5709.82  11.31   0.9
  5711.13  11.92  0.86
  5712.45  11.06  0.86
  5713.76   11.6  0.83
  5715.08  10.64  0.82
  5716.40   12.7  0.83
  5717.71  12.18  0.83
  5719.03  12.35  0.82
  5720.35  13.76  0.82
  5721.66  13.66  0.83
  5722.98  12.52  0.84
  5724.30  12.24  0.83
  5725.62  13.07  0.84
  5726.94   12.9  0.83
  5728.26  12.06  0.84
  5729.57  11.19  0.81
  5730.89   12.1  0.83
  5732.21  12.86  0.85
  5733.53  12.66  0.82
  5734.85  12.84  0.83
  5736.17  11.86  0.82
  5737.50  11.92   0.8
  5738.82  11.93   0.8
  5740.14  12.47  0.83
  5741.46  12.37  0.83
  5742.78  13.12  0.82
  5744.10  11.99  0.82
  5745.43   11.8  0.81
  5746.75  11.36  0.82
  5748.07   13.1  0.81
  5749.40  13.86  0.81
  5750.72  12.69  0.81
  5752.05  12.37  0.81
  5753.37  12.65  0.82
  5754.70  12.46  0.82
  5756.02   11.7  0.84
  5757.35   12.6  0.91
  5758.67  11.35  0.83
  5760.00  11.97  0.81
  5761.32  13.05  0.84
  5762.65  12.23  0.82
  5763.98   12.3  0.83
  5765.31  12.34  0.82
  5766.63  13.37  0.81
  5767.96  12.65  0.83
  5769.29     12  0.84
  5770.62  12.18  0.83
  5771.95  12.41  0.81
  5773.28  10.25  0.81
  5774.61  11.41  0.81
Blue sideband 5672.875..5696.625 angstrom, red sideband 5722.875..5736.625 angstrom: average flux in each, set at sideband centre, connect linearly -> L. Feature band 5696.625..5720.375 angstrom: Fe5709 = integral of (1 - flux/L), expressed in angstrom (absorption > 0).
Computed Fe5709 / 0.9 angstrom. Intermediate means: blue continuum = 12.1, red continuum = 12.4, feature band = 11.8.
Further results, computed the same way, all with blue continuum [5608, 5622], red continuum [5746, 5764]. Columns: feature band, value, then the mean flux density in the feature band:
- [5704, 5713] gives 0.4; 11.6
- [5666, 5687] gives -0.2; 12.1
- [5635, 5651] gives 0.3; 11.6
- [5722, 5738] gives -0.2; 12.4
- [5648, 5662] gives 0.2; 11.7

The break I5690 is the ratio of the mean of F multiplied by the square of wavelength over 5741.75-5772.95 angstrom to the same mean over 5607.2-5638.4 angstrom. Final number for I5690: 1.12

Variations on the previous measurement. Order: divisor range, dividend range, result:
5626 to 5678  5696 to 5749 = 1.05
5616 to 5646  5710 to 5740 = 1.09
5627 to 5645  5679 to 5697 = 1.06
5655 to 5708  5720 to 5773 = 1.05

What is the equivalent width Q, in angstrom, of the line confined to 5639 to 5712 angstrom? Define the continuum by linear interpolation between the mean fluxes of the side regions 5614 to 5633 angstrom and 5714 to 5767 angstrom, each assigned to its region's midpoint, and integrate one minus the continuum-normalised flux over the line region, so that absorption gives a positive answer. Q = 0.6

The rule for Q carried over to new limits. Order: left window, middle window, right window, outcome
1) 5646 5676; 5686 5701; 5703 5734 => -0.27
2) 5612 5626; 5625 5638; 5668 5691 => -0.13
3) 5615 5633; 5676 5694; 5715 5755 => 0.28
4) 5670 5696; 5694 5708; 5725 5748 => 0.18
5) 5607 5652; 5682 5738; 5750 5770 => -0.22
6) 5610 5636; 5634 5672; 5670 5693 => 0.41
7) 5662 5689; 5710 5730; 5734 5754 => 0.01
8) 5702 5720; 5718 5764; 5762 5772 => -1.30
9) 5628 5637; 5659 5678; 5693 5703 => 0.30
